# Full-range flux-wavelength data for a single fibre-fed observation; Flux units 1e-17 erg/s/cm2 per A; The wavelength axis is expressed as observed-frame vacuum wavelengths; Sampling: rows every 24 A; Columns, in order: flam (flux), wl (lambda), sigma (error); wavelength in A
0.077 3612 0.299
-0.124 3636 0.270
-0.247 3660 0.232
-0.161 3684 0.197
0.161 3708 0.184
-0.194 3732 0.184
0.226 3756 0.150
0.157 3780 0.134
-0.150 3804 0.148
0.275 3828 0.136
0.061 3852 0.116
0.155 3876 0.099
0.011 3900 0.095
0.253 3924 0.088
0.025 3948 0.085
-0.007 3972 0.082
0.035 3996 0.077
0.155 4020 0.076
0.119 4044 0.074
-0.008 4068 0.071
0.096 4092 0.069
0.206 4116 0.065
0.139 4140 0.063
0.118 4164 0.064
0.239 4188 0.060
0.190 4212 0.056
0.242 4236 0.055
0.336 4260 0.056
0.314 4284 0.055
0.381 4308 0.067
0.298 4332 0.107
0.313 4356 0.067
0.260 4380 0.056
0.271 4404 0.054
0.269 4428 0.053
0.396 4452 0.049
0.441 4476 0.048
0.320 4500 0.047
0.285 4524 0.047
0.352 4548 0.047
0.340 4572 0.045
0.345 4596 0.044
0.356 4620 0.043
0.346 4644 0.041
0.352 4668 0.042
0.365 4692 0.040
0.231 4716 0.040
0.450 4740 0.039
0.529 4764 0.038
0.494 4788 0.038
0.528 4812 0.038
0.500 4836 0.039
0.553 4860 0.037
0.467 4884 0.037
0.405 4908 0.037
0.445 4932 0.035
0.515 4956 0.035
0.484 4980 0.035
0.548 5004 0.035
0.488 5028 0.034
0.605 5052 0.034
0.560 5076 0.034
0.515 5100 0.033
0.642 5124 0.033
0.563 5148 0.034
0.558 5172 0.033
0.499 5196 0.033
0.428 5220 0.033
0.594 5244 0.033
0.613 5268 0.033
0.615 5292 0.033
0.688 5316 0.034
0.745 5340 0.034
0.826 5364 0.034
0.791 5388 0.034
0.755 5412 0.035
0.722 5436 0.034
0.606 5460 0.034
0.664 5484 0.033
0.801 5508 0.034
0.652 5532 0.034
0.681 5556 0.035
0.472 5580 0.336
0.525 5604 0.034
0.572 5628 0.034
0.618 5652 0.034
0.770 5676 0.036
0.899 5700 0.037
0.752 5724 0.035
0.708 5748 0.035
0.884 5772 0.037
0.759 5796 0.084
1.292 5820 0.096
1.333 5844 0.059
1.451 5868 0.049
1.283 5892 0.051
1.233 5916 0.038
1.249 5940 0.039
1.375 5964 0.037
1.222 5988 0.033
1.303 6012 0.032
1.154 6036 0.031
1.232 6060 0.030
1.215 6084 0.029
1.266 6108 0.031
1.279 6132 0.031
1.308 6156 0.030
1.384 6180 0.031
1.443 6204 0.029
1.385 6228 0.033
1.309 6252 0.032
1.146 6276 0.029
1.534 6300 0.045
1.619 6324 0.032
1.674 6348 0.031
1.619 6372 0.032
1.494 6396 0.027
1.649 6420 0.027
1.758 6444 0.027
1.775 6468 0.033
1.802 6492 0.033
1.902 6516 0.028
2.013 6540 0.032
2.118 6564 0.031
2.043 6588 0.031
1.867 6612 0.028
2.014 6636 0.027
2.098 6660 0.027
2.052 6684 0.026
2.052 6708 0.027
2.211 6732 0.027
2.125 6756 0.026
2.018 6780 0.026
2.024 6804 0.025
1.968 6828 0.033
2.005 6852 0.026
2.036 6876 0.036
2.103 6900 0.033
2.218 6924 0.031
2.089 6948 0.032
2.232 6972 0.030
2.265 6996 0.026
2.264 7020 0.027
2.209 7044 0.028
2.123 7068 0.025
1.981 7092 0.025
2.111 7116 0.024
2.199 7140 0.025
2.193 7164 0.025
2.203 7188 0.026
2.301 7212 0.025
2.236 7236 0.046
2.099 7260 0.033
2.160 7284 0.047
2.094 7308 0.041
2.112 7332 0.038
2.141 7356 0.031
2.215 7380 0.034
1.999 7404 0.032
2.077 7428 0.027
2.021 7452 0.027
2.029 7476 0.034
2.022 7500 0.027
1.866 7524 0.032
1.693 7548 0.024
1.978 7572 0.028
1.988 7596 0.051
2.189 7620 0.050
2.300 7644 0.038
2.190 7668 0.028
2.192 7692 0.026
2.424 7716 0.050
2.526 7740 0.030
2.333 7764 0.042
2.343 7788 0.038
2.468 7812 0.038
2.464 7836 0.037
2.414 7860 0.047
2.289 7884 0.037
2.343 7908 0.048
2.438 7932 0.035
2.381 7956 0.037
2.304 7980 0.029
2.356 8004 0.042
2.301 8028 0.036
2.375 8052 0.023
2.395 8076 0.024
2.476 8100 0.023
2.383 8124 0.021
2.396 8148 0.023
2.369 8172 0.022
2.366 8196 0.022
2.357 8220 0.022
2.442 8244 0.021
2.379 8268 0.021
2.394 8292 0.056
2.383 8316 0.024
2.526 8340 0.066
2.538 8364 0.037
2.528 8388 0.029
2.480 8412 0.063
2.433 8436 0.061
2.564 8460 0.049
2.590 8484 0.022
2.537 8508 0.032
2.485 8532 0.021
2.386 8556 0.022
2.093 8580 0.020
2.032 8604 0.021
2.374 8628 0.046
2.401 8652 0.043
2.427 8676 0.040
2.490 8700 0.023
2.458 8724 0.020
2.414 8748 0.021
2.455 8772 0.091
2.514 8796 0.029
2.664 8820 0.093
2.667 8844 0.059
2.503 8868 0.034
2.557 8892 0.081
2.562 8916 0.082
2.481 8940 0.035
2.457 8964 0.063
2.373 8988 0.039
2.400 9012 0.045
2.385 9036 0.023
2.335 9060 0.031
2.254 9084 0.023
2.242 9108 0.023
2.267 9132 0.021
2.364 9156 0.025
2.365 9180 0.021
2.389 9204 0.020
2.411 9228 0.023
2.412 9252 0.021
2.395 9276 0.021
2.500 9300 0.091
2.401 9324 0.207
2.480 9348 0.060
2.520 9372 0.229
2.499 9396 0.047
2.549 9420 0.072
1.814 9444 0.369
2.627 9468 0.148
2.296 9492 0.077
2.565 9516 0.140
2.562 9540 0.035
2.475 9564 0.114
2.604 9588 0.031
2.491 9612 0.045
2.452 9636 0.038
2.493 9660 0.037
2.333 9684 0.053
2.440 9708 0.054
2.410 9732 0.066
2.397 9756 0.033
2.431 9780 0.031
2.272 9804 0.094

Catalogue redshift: 0.458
